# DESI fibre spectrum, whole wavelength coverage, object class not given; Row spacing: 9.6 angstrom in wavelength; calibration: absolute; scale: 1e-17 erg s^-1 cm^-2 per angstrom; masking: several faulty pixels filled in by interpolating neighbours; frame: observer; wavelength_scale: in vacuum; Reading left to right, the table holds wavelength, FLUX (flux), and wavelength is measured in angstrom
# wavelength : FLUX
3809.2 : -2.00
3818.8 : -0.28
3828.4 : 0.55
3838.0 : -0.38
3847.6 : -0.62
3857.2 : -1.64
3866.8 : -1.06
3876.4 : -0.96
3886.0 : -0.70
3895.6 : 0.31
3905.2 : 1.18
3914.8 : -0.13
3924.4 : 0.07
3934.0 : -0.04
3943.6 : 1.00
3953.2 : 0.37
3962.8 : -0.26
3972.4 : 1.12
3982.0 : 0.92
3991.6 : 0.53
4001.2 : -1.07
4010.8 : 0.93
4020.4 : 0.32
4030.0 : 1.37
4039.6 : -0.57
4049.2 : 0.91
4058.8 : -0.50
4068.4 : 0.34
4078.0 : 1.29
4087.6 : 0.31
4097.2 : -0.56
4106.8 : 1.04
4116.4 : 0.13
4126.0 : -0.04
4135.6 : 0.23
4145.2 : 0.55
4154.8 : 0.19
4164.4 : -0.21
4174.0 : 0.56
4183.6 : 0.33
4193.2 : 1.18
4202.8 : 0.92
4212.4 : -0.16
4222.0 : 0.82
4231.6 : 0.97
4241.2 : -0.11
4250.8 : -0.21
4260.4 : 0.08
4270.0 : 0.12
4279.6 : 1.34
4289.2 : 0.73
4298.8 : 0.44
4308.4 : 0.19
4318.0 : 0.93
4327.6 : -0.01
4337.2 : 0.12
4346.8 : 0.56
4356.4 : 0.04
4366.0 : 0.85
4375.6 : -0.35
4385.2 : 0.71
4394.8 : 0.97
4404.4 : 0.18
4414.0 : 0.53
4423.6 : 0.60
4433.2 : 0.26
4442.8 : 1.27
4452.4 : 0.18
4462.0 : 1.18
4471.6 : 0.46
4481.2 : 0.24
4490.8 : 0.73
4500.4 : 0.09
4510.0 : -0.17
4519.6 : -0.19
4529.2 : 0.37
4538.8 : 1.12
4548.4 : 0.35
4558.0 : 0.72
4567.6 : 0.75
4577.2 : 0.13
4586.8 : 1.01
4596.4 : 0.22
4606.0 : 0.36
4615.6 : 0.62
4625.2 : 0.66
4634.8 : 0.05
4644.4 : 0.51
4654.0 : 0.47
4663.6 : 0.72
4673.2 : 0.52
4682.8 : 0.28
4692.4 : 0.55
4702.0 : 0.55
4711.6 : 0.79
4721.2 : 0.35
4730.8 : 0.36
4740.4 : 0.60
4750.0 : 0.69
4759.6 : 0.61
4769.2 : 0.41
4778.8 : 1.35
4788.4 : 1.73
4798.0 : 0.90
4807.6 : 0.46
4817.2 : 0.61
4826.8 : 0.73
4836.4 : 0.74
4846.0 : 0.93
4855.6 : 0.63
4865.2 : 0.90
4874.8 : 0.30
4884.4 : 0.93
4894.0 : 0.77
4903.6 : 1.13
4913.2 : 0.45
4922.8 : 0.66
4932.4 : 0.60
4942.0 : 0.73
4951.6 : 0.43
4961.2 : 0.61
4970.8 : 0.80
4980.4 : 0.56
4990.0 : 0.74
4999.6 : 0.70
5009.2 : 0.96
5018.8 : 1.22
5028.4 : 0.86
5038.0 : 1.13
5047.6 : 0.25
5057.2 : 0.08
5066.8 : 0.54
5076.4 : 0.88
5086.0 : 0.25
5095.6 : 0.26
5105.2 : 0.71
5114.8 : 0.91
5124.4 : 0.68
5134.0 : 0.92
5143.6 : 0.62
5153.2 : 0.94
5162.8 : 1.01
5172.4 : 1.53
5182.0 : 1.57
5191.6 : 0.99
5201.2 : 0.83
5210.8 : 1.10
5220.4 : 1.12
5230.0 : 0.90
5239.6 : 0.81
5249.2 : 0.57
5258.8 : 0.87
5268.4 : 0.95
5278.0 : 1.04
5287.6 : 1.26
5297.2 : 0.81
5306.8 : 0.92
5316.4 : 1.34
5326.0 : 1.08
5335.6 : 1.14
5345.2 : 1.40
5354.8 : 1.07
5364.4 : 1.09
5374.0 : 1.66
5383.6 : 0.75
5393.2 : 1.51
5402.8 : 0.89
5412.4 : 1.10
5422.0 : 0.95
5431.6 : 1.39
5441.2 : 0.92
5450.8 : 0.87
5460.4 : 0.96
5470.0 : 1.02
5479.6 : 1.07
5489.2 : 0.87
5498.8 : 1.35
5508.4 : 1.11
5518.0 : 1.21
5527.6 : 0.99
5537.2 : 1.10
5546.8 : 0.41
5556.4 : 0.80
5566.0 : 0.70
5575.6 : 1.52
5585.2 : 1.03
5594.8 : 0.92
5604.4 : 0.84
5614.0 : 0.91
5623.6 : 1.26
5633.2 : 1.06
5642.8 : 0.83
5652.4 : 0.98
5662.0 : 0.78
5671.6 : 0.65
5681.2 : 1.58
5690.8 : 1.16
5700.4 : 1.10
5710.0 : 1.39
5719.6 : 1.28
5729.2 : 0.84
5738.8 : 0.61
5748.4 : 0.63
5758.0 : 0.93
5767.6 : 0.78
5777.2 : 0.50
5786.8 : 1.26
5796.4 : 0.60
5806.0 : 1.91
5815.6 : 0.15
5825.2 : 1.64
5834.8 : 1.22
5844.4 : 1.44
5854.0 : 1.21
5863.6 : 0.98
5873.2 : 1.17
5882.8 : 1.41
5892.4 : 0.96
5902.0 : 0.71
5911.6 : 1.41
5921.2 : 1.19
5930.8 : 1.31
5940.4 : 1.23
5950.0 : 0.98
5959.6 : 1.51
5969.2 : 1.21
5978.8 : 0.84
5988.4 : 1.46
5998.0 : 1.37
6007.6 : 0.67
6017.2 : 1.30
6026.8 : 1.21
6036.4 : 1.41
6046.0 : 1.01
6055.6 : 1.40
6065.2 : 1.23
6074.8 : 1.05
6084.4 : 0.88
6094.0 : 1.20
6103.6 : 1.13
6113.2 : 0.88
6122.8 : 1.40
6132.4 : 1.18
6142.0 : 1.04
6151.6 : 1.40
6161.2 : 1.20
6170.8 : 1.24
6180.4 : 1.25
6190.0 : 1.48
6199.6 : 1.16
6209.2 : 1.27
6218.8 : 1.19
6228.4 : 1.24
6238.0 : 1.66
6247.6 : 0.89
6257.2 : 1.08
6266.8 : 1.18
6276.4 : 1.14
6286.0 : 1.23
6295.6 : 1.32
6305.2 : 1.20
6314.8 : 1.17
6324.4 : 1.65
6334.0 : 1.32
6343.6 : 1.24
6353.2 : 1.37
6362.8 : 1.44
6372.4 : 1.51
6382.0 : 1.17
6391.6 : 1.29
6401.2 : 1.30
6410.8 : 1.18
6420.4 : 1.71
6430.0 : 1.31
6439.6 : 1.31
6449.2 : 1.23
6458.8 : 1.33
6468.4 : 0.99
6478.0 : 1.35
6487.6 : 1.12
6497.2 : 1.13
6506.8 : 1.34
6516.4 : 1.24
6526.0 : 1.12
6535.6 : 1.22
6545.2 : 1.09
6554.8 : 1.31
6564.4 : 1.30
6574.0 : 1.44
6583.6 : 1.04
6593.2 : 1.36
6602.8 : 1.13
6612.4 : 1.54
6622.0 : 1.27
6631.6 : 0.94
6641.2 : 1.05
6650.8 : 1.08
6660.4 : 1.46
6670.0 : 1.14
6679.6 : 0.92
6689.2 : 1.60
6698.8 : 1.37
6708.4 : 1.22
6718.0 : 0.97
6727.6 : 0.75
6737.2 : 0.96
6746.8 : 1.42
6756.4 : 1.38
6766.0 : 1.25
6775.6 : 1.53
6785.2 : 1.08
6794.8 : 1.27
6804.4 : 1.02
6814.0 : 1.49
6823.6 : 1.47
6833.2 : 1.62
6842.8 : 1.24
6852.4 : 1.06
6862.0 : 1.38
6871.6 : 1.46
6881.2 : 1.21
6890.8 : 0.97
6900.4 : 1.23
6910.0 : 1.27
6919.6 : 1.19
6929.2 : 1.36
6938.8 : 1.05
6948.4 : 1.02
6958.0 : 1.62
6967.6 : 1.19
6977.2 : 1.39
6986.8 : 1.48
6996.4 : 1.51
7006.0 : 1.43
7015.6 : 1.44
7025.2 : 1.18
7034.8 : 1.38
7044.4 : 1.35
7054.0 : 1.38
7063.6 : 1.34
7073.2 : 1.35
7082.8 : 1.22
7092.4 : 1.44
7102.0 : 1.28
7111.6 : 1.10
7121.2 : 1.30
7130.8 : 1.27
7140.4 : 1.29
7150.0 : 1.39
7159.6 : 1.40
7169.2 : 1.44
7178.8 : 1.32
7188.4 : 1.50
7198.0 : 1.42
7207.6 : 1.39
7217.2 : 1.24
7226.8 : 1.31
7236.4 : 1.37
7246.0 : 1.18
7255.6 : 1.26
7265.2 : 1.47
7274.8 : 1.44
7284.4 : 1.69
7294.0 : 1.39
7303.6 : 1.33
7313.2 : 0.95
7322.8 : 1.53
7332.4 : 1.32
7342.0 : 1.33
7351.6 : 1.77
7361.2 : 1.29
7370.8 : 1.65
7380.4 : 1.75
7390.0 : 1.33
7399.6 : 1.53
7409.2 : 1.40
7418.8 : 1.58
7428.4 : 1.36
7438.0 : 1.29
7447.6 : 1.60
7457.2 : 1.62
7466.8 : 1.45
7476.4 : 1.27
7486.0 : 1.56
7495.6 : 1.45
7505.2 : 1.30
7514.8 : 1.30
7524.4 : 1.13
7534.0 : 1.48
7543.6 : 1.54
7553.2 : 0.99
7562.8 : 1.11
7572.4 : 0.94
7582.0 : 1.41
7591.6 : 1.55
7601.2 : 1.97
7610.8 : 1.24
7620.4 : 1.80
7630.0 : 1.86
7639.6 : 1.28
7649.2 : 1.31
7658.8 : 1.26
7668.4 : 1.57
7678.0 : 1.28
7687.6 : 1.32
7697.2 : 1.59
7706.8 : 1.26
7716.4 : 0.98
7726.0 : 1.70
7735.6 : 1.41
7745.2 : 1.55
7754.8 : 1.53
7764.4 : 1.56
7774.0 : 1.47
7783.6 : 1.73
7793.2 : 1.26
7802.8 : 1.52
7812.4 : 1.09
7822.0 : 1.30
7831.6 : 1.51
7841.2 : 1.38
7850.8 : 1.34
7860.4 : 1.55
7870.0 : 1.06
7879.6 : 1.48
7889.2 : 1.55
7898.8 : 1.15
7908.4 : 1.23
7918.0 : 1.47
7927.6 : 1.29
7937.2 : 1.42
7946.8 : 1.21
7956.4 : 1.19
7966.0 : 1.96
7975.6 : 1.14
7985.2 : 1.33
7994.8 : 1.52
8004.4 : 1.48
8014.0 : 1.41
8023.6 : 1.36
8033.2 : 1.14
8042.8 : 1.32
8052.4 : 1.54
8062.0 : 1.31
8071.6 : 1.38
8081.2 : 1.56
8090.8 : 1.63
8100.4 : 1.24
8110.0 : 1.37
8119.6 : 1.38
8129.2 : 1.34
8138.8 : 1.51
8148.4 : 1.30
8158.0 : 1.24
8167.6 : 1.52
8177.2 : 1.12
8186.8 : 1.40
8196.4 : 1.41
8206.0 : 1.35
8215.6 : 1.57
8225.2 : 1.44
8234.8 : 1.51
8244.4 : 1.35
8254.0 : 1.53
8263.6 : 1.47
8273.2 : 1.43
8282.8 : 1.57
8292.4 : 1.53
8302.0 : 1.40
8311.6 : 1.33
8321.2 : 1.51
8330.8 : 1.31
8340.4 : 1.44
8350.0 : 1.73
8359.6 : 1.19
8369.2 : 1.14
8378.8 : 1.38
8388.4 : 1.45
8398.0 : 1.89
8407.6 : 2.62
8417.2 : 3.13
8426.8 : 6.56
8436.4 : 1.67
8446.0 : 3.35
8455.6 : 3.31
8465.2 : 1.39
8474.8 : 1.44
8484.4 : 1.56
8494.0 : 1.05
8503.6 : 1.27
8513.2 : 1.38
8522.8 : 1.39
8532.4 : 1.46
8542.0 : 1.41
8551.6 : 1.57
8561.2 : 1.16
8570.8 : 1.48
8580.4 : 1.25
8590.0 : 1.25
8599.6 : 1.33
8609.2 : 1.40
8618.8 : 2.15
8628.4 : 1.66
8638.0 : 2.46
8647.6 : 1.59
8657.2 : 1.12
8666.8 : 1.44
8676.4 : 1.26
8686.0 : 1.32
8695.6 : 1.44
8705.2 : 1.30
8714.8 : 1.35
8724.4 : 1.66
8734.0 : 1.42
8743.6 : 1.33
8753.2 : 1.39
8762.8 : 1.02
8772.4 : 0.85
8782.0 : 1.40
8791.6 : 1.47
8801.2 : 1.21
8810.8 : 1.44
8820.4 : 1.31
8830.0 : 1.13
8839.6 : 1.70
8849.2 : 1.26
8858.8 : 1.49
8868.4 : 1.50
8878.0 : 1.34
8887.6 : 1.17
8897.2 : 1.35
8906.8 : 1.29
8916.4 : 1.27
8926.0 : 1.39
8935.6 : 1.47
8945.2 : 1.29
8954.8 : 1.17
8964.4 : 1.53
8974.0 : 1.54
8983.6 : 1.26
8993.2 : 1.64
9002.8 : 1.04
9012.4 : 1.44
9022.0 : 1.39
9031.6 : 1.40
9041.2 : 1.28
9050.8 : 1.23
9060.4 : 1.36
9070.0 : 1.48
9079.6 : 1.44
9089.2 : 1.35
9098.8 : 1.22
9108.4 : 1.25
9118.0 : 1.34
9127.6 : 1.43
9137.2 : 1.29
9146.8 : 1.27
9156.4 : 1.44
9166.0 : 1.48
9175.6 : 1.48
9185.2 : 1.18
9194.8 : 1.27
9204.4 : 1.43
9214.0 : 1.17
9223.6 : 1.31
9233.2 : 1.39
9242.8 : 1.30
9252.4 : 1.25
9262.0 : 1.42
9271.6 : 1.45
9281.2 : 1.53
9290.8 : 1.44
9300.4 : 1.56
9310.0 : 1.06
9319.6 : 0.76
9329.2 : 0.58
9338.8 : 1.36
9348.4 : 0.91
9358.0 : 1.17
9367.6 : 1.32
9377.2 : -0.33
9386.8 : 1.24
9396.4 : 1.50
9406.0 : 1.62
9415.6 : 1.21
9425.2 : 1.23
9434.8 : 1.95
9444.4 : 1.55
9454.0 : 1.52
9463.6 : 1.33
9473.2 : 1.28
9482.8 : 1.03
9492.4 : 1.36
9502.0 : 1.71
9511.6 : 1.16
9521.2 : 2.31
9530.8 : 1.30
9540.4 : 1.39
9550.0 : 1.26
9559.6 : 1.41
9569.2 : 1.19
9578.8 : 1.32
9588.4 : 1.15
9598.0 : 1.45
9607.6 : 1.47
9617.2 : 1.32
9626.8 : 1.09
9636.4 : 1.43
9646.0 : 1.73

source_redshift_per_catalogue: 0.28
